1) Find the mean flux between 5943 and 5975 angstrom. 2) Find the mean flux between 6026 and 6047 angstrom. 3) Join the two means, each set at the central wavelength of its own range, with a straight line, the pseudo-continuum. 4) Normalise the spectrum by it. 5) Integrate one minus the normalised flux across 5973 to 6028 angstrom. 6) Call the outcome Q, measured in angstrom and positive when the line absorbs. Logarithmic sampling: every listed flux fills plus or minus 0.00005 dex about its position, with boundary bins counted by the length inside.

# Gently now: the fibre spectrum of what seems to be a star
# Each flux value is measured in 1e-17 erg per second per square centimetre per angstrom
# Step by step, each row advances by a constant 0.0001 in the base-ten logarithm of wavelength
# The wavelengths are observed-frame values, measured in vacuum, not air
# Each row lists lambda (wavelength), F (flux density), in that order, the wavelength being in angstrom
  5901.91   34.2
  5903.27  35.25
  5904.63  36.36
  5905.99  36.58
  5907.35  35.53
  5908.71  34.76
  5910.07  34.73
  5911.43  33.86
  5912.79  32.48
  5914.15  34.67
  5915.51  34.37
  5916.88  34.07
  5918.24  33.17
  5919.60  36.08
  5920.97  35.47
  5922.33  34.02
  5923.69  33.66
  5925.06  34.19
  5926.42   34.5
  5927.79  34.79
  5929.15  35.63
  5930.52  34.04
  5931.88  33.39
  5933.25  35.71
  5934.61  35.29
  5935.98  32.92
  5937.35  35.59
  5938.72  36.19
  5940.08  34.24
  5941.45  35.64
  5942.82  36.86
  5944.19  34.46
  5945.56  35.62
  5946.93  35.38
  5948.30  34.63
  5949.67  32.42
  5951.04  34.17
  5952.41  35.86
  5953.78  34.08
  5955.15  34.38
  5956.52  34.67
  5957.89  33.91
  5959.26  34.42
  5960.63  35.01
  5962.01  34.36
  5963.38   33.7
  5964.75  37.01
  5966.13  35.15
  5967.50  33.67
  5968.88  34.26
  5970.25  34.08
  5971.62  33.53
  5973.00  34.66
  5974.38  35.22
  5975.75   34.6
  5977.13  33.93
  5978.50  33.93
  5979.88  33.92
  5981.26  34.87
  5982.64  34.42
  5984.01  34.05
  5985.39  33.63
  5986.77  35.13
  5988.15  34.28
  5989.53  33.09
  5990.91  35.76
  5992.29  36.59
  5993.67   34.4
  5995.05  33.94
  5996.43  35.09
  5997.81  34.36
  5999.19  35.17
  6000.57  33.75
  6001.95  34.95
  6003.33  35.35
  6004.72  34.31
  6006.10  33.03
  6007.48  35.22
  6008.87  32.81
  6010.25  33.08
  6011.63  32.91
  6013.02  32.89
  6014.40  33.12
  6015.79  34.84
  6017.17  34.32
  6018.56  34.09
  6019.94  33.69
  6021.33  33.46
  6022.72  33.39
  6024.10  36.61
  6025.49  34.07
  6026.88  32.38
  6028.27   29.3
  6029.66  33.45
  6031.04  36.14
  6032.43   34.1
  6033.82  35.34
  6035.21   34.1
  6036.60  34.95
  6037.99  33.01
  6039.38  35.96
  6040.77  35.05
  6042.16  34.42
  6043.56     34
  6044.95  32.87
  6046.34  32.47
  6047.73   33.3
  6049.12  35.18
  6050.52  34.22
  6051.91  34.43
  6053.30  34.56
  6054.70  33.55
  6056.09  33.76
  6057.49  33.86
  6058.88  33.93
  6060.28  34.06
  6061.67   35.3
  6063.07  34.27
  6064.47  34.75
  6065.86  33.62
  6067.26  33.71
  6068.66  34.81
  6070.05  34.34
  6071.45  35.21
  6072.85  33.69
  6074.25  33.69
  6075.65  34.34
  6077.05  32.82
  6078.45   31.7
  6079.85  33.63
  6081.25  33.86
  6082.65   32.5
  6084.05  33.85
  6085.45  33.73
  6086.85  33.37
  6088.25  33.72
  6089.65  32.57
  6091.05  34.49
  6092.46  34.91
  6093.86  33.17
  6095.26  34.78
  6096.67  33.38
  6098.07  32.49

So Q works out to 0.0 angstrom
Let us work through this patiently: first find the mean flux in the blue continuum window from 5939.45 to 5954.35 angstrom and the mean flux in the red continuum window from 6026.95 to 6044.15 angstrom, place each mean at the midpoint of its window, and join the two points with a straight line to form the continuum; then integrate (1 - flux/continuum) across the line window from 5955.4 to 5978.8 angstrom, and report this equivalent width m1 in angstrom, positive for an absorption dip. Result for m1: 0.1 angstrom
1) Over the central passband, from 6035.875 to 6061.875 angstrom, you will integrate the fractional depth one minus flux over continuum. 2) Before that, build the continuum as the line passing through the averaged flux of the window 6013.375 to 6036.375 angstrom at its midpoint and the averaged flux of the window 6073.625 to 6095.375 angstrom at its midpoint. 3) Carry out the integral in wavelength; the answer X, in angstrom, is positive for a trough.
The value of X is -0.28 angstrom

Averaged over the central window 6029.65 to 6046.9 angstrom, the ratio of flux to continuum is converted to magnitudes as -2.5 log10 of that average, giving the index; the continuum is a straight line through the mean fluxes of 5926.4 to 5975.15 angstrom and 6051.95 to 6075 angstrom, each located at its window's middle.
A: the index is 0.00 mag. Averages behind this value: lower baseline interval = 34.7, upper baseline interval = 34.2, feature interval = 34.4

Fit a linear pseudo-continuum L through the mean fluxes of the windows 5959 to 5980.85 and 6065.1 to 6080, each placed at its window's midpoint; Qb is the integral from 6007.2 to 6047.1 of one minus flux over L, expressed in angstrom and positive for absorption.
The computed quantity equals 0.3 angstrom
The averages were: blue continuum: 34.5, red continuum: 33.8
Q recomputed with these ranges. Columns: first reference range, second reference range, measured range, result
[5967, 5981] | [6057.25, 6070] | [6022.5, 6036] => 0.14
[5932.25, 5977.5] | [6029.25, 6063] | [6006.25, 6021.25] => 0.33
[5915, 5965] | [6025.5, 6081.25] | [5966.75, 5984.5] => 0.11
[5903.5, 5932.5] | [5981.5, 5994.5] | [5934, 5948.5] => -0.24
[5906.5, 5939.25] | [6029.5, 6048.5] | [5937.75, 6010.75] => -0.29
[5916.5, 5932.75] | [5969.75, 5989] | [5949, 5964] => 0.03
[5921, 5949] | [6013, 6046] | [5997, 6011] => 0.01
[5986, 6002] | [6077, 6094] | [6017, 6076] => -0.18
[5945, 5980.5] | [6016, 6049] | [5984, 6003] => -0.20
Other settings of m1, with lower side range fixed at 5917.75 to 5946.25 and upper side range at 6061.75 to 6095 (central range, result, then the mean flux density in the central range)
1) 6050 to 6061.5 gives 0.0 angstrom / 34.1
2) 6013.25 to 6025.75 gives 0.0 angstrom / 34.1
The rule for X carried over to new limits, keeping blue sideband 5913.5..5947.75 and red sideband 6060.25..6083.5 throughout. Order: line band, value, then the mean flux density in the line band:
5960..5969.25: 0.0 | 34.7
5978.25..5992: 0.0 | 34.4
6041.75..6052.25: 0.1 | 33.8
